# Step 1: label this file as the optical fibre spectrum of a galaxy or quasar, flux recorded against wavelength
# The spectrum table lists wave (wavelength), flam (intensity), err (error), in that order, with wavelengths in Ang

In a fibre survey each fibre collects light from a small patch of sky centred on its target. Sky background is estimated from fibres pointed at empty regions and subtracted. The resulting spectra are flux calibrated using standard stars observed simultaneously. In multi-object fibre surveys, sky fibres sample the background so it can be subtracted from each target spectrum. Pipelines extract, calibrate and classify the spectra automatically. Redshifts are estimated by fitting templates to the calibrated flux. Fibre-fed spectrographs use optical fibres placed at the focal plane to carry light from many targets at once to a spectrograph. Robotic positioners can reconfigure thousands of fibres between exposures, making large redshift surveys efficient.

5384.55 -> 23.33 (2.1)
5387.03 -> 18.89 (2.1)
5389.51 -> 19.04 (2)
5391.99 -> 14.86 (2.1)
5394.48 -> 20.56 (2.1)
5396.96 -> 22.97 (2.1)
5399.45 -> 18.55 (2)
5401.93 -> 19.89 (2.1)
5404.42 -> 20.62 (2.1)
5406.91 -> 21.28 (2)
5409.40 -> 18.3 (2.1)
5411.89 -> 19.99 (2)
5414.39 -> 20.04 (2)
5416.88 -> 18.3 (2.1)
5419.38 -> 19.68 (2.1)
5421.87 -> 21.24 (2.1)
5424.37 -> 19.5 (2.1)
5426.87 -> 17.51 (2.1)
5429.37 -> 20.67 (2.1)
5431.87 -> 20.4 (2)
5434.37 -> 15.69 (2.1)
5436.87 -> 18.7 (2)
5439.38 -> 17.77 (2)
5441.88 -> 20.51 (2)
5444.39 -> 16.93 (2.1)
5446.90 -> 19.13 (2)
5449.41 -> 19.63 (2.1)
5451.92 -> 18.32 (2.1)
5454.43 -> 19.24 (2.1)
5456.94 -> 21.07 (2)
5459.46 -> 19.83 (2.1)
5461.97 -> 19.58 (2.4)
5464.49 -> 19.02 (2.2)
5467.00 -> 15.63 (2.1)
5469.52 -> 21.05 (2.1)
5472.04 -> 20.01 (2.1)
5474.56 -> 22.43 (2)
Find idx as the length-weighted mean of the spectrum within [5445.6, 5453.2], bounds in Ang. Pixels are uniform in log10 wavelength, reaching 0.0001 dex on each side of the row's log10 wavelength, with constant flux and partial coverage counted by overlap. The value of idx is 19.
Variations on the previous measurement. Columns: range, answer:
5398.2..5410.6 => 19.7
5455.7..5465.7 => 19.9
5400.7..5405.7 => 20.3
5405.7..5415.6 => 19.9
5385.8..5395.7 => 18.3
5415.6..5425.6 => 19.7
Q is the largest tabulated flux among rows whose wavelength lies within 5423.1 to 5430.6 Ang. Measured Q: 20.67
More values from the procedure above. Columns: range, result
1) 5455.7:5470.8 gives 21.07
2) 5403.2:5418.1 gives 21.28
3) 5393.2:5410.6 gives 22.97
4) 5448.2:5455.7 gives 19.63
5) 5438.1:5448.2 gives 20.51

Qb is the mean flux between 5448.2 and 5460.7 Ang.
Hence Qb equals 19.6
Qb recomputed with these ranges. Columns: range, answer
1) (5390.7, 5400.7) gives 19.2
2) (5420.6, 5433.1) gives 19.9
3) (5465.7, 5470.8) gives 18.4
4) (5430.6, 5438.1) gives 18.3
